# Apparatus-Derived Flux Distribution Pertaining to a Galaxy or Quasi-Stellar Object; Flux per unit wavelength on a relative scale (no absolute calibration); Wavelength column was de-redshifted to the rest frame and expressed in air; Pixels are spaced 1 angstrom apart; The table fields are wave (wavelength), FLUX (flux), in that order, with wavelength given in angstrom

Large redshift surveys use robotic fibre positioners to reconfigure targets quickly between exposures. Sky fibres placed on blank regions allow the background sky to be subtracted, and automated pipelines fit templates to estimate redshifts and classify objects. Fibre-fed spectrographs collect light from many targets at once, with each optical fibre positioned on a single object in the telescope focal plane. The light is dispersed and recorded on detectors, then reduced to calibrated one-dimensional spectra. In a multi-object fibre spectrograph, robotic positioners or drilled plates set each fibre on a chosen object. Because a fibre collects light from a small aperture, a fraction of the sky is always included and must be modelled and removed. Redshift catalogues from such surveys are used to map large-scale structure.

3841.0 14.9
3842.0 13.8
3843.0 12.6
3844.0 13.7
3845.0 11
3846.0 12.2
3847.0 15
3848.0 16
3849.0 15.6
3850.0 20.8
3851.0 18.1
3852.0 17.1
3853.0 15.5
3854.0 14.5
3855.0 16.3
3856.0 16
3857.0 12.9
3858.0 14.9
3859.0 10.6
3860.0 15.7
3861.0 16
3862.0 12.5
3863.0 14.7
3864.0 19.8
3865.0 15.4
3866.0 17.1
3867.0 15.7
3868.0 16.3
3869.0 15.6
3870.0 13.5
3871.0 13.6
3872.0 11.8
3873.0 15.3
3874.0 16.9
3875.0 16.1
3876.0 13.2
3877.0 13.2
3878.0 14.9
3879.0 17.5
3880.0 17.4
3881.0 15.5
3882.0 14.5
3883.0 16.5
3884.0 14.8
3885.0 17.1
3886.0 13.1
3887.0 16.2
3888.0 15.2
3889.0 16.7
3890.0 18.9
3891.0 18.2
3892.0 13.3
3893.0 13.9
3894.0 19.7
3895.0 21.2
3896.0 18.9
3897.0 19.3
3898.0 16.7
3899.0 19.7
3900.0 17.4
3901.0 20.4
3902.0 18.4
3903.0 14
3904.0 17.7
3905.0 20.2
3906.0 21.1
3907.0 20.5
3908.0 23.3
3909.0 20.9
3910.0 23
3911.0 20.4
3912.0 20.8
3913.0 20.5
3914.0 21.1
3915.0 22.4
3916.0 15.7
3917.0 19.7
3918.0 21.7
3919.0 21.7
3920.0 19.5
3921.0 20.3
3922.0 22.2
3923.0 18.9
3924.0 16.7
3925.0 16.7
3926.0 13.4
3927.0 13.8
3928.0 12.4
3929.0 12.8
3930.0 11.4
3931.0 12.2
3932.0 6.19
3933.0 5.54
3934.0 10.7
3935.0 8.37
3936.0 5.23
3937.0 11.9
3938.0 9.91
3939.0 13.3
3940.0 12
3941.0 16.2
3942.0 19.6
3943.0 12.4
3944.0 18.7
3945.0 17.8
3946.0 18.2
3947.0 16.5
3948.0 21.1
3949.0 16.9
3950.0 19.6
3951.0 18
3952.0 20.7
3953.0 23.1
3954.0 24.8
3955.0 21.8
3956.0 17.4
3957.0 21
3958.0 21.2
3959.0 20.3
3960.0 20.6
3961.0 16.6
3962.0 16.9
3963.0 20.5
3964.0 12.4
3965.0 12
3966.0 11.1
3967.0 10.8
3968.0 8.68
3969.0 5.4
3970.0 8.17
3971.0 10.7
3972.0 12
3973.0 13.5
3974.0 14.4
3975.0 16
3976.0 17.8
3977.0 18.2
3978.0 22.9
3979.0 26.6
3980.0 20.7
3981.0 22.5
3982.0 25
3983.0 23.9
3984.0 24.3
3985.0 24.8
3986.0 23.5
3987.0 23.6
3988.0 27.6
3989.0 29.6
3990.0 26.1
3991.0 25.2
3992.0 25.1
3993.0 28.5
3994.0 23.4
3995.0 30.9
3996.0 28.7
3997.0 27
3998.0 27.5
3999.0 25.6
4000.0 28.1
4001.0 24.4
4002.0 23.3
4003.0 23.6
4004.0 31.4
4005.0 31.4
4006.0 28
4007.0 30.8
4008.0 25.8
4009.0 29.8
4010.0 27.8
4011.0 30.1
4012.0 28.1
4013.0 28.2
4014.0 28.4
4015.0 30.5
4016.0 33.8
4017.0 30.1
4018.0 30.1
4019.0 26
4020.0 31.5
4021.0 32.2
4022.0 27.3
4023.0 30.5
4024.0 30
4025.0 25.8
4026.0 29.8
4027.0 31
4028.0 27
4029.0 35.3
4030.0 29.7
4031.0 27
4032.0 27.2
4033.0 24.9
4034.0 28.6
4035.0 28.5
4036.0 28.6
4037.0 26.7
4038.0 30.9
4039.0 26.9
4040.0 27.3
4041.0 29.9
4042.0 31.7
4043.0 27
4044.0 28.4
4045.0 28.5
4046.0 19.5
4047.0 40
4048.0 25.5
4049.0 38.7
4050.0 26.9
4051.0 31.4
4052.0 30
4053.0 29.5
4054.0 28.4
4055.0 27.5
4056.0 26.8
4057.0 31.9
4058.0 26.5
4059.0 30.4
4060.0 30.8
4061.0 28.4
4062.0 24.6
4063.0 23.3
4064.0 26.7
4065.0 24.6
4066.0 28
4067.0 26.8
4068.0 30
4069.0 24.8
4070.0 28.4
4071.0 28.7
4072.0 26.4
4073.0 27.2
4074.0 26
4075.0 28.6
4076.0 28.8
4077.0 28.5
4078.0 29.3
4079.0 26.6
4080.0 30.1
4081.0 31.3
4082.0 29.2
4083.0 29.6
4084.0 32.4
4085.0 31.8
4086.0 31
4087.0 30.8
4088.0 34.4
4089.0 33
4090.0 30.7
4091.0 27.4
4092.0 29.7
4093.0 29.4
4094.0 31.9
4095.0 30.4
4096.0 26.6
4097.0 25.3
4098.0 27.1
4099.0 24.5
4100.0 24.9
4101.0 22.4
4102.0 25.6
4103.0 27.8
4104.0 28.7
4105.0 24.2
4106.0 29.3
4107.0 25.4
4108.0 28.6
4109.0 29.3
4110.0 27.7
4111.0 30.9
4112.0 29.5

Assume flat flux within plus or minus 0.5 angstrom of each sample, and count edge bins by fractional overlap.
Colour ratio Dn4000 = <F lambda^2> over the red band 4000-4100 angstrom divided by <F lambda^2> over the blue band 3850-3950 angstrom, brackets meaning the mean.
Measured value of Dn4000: 1.90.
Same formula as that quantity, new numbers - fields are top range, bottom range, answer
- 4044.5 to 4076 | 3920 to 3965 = 1.86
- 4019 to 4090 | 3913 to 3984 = 1.85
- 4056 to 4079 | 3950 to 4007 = 1.36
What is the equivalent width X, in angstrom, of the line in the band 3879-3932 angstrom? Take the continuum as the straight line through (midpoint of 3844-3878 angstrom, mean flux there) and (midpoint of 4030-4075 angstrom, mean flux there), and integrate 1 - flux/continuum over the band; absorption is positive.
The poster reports 1.0 angstrom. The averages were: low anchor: 15.1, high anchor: 28.2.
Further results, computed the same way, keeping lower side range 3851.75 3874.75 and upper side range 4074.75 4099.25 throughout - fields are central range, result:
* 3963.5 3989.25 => 5.4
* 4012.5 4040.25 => -3.7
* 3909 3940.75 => 5.6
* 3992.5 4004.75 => -1.6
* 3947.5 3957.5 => 0.2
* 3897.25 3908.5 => -0.9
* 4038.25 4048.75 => -0.8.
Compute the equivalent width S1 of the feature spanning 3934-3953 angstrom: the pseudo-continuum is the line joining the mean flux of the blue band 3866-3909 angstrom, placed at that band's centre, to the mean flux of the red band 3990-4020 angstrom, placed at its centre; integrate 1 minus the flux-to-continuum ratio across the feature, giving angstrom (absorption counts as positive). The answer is 5.8 angstrom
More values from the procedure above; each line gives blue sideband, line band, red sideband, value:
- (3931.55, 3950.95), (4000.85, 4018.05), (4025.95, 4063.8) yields -3.6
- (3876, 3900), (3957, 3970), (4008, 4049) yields 4.8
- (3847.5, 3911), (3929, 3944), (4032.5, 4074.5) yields 6.7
